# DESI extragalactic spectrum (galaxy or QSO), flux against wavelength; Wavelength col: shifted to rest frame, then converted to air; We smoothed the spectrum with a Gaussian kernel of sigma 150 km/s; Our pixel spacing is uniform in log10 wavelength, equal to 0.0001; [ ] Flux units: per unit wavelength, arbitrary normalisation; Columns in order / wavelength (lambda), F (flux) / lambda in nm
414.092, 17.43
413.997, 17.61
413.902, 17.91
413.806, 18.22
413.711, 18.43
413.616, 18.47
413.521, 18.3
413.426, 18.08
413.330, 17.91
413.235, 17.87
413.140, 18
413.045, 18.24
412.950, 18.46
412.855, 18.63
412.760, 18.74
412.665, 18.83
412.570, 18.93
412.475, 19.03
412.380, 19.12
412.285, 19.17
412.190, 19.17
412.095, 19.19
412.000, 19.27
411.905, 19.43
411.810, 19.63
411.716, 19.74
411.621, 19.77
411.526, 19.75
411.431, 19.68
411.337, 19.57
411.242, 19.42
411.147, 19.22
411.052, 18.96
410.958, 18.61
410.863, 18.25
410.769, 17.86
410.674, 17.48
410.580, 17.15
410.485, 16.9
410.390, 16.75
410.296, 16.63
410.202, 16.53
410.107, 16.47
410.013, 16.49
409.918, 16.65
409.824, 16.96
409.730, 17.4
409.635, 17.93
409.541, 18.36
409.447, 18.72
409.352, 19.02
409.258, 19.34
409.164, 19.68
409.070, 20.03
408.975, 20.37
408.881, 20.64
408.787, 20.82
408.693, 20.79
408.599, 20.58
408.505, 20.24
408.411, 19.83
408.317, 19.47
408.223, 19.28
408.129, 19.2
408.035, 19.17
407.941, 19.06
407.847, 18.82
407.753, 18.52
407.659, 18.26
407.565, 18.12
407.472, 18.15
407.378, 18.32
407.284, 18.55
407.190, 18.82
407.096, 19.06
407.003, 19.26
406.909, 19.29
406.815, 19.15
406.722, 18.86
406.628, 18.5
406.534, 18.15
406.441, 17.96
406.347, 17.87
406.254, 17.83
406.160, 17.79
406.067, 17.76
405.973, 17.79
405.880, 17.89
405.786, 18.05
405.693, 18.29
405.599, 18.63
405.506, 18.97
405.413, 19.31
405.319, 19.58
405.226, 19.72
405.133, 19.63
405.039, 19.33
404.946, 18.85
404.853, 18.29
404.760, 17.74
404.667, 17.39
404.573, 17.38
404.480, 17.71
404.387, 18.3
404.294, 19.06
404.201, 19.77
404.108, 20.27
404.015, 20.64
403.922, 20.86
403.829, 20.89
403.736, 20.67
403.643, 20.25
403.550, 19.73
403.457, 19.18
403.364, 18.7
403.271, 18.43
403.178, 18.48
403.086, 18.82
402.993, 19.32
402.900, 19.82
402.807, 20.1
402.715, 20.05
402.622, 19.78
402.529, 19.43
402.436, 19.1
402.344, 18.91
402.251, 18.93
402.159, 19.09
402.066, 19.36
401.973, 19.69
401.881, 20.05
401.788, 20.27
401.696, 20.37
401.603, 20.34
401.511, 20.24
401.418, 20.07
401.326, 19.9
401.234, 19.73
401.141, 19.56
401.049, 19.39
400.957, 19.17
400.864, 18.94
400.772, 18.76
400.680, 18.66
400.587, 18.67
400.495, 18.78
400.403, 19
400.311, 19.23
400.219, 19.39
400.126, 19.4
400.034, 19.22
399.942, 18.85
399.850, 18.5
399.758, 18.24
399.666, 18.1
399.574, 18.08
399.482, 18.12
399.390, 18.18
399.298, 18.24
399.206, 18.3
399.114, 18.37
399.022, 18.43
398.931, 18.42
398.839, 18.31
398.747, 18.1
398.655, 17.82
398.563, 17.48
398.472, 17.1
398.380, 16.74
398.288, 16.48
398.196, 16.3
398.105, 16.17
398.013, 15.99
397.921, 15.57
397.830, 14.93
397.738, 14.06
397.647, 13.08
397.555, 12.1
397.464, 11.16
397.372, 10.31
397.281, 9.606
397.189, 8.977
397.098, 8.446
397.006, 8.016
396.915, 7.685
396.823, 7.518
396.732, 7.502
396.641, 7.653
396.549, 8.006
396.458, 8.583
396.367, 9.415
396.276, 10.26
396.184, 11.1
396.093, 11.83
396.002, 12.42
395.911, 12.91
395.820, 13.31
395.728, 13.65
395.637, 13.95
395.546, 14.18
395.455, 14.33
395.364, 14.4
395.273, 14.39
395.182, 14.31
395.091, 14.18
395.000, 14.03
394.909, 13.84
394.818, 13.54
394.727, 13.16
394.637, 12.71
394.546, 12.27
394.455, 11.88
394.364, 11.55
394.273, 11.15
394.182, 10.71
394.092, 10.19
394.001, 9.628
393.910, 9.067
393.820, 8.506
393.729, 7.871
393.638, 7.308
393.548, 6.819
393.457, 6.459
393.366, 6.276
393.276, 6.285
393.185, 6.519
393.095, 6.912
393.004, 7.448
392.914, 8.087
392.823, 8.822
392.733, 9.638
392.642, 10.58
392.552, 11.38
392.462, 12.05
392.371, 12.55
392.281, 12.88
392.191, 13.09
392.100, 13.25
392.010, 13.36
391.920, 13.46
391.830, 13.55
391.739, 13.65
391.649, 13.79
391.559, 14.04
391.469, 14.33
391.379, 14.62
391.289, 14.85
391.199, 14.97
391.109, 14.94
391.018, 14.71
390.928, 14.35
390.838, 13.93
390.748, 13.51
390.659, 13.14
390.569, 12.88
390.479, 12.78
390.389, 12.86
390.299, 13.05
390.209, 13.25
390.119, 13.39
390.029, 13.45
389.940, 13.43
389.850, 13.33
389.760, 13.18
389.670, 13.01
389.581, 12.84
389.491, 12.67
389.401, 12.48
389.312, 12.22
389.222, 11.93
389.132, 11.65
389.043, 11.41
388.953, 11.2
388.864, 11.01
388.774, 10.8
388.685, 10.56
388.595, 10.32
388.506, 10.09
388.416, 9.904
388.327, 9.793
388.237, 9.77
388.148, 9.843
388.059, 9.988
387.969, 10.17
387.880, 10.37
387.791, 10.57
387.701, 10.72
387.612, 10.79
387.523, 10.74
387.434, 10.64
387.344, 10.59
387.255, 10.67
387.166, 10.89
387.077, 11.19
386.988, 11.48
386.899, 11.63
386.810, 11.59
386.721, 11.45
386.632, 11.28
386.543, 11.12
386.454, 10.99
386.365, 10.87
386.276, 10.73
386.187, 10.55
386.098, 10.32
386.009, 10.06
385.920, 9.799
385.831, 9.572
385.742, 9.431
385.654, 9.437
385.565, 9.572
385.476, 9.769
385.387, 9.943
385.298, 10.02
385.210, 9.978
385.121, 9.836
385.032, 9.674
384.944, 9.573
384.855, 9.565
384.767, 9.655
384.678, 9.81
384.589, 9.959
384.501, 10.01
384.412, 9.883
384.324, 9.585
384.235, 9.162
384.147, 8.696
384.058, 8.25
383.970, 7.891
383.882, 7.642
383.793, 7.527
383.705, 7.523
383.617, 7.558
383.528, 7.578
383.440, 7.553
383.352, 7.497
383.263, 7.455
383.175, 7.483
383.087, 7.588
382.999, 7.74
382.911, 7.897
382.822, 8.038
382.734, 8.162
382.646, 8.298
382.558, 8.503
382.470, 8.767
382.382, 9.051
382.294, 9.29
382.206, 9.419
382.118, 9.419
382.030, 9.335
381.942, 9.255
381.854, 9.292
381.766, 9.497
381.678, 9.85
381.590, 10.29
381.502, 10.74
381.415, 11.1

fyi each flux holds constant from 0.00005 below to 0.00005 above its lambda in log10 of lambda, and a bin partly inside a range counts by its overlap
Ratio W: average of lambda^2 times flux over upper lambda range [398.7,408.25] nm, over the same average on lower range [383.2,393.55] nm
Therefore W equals 1.9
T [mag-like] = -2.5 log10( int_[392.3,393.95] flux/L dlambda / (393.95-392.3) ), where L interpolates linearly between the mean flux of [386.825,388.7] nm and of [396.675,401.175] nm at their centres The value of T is 0.47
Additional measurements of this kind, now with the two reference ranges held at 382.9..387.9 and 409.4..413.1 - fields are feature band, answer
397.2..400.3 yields -0.17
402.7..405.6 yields -0.20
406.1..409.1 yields -0.11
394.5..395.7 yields -0.07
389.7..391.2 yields -0.19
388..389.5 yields -0.01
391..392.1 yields -0.20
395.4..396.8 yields 0.18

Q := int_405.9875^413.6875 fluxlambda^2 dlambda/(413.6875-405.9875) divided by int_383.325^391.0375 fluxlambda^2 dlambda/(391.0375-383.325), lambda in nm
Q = 1.94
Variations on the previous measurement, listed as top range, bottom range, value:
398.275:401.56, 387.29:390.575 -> 1.71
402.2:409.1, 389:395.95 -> 1.69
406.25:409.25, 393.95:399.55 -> 1.52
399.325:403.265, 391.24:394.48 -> 1.89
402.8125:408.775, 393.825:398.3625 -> 1.66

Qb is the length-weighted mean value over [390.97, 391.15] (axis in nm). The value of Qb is 14.7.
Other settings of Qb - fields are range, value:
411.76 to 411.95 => 19.6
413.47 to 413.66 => 18.4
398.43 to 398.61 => 17.3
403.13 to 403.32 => 18.5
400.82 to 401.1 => 19.2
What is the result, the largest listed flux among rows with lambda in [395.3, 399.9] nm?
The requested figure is 18.5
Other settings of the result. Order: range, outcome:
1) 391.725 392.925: 13.65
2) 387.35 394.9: 14.97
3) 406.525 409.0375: 20.82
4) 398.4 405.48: 20.89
